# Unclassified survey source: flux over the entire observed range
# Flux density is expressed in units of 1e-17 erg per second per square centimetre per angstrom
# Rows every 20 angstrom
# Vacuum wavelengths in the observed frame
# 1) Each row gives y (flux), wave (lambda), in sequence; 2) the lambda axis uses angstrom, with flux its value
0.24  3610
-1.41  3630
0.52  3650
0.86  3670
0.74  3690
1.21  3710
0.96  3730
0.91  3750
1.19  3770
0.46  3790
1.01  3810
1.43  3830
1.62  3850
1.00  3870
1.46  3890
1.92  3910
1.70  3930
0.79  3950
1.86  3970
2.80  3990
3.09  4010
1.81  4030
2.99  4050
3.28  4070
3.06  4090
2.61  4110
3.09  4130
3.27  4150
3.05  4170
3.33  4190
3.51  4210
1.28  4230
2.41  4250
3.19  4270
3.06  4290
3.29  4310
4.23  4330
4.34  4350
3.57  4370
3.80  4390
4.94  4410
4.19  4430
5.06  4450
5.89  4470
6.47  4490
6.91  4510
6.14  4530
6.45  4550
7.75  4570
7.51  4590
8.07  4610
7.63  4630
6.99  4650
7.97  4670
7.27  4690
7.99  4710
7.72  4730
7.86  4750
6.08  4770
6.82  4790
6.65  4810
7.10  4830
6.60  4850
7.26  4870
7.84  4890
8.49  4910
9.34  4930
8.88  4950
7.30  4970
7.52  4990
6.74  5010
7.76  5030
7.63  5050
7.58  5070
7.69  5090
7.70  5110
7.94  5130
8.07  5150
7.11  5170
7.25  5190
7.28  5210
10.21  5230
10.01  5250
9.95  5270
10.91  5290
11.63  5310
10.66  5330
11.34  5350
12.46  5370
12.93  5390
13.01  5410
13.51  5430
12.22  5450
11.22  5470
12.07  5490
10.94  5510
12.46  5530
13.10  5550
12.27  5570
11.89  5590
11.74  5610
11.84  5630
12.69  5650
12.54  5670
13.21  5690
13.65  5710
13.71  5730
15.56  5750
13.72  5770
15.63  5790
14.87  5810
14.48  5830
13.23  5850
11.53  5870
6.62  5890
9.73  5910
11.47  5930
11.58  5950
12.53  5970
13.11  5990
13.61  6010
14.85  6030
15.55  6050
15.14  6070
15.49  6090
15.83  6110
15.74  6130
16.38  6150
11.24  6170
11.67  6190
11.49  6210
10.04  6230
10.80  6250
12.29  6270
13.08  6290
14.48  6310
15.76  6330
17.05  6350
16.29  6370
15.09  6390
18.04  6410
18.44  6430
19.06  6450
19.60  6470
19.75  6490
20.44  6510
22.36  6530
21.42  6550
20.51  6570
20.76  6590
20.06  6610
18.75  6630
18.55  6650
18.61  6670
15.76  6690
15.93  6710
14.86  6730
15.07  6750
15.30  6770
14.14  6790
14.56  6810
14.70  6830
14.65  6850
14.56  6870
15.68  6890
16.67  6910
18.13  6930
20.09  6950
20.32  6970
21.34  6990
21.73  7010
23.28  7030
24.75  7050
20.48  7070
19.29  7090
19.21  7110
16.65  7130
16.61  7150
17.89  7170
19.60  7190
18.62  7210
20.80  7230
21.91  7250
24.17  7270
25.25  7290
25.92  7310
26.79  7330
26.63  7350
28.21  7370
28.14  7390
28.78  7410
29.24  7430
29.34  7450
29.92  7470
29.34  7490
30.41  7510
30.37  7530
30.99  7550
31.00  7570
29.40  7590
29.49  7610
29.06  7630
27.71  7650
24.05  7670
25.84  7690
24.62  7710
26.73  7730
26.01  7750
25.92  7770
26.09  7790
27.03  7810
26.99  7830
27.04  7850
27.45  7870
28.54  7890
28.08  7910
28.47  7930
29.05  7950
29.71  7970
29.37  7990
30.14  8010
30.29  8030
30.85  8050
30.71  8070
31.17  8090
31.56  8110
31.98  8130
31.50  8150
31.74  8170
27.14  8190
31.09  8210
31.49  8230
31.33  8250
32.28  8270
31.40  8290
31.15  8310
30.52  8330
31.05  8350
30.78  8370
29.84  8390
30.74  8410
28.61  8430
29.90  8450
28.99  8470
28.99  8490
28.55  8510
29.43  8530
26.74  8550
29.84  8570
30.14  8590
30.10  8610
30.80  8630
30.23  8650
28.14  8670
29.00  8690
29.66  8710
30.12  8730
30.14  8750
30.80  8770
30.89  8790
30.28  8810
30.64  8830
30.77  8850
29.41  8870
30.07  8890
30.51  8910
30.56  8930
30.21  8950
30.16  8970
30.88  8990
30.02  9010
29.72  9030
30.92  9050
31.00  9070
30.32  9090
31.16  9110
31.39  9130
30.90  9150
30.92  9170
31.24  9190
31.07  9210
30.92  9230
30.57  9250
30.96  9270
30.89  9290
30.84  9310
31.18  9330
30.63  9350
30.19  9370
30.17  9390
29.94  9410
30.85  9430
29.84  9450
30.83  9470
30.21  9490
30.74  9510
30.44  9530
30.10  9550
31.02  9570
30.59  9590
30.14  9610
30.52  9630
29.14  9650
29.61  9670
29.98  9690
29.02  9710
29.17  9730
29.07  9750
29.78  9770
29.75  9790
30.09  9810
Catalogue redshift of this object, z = 0.000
